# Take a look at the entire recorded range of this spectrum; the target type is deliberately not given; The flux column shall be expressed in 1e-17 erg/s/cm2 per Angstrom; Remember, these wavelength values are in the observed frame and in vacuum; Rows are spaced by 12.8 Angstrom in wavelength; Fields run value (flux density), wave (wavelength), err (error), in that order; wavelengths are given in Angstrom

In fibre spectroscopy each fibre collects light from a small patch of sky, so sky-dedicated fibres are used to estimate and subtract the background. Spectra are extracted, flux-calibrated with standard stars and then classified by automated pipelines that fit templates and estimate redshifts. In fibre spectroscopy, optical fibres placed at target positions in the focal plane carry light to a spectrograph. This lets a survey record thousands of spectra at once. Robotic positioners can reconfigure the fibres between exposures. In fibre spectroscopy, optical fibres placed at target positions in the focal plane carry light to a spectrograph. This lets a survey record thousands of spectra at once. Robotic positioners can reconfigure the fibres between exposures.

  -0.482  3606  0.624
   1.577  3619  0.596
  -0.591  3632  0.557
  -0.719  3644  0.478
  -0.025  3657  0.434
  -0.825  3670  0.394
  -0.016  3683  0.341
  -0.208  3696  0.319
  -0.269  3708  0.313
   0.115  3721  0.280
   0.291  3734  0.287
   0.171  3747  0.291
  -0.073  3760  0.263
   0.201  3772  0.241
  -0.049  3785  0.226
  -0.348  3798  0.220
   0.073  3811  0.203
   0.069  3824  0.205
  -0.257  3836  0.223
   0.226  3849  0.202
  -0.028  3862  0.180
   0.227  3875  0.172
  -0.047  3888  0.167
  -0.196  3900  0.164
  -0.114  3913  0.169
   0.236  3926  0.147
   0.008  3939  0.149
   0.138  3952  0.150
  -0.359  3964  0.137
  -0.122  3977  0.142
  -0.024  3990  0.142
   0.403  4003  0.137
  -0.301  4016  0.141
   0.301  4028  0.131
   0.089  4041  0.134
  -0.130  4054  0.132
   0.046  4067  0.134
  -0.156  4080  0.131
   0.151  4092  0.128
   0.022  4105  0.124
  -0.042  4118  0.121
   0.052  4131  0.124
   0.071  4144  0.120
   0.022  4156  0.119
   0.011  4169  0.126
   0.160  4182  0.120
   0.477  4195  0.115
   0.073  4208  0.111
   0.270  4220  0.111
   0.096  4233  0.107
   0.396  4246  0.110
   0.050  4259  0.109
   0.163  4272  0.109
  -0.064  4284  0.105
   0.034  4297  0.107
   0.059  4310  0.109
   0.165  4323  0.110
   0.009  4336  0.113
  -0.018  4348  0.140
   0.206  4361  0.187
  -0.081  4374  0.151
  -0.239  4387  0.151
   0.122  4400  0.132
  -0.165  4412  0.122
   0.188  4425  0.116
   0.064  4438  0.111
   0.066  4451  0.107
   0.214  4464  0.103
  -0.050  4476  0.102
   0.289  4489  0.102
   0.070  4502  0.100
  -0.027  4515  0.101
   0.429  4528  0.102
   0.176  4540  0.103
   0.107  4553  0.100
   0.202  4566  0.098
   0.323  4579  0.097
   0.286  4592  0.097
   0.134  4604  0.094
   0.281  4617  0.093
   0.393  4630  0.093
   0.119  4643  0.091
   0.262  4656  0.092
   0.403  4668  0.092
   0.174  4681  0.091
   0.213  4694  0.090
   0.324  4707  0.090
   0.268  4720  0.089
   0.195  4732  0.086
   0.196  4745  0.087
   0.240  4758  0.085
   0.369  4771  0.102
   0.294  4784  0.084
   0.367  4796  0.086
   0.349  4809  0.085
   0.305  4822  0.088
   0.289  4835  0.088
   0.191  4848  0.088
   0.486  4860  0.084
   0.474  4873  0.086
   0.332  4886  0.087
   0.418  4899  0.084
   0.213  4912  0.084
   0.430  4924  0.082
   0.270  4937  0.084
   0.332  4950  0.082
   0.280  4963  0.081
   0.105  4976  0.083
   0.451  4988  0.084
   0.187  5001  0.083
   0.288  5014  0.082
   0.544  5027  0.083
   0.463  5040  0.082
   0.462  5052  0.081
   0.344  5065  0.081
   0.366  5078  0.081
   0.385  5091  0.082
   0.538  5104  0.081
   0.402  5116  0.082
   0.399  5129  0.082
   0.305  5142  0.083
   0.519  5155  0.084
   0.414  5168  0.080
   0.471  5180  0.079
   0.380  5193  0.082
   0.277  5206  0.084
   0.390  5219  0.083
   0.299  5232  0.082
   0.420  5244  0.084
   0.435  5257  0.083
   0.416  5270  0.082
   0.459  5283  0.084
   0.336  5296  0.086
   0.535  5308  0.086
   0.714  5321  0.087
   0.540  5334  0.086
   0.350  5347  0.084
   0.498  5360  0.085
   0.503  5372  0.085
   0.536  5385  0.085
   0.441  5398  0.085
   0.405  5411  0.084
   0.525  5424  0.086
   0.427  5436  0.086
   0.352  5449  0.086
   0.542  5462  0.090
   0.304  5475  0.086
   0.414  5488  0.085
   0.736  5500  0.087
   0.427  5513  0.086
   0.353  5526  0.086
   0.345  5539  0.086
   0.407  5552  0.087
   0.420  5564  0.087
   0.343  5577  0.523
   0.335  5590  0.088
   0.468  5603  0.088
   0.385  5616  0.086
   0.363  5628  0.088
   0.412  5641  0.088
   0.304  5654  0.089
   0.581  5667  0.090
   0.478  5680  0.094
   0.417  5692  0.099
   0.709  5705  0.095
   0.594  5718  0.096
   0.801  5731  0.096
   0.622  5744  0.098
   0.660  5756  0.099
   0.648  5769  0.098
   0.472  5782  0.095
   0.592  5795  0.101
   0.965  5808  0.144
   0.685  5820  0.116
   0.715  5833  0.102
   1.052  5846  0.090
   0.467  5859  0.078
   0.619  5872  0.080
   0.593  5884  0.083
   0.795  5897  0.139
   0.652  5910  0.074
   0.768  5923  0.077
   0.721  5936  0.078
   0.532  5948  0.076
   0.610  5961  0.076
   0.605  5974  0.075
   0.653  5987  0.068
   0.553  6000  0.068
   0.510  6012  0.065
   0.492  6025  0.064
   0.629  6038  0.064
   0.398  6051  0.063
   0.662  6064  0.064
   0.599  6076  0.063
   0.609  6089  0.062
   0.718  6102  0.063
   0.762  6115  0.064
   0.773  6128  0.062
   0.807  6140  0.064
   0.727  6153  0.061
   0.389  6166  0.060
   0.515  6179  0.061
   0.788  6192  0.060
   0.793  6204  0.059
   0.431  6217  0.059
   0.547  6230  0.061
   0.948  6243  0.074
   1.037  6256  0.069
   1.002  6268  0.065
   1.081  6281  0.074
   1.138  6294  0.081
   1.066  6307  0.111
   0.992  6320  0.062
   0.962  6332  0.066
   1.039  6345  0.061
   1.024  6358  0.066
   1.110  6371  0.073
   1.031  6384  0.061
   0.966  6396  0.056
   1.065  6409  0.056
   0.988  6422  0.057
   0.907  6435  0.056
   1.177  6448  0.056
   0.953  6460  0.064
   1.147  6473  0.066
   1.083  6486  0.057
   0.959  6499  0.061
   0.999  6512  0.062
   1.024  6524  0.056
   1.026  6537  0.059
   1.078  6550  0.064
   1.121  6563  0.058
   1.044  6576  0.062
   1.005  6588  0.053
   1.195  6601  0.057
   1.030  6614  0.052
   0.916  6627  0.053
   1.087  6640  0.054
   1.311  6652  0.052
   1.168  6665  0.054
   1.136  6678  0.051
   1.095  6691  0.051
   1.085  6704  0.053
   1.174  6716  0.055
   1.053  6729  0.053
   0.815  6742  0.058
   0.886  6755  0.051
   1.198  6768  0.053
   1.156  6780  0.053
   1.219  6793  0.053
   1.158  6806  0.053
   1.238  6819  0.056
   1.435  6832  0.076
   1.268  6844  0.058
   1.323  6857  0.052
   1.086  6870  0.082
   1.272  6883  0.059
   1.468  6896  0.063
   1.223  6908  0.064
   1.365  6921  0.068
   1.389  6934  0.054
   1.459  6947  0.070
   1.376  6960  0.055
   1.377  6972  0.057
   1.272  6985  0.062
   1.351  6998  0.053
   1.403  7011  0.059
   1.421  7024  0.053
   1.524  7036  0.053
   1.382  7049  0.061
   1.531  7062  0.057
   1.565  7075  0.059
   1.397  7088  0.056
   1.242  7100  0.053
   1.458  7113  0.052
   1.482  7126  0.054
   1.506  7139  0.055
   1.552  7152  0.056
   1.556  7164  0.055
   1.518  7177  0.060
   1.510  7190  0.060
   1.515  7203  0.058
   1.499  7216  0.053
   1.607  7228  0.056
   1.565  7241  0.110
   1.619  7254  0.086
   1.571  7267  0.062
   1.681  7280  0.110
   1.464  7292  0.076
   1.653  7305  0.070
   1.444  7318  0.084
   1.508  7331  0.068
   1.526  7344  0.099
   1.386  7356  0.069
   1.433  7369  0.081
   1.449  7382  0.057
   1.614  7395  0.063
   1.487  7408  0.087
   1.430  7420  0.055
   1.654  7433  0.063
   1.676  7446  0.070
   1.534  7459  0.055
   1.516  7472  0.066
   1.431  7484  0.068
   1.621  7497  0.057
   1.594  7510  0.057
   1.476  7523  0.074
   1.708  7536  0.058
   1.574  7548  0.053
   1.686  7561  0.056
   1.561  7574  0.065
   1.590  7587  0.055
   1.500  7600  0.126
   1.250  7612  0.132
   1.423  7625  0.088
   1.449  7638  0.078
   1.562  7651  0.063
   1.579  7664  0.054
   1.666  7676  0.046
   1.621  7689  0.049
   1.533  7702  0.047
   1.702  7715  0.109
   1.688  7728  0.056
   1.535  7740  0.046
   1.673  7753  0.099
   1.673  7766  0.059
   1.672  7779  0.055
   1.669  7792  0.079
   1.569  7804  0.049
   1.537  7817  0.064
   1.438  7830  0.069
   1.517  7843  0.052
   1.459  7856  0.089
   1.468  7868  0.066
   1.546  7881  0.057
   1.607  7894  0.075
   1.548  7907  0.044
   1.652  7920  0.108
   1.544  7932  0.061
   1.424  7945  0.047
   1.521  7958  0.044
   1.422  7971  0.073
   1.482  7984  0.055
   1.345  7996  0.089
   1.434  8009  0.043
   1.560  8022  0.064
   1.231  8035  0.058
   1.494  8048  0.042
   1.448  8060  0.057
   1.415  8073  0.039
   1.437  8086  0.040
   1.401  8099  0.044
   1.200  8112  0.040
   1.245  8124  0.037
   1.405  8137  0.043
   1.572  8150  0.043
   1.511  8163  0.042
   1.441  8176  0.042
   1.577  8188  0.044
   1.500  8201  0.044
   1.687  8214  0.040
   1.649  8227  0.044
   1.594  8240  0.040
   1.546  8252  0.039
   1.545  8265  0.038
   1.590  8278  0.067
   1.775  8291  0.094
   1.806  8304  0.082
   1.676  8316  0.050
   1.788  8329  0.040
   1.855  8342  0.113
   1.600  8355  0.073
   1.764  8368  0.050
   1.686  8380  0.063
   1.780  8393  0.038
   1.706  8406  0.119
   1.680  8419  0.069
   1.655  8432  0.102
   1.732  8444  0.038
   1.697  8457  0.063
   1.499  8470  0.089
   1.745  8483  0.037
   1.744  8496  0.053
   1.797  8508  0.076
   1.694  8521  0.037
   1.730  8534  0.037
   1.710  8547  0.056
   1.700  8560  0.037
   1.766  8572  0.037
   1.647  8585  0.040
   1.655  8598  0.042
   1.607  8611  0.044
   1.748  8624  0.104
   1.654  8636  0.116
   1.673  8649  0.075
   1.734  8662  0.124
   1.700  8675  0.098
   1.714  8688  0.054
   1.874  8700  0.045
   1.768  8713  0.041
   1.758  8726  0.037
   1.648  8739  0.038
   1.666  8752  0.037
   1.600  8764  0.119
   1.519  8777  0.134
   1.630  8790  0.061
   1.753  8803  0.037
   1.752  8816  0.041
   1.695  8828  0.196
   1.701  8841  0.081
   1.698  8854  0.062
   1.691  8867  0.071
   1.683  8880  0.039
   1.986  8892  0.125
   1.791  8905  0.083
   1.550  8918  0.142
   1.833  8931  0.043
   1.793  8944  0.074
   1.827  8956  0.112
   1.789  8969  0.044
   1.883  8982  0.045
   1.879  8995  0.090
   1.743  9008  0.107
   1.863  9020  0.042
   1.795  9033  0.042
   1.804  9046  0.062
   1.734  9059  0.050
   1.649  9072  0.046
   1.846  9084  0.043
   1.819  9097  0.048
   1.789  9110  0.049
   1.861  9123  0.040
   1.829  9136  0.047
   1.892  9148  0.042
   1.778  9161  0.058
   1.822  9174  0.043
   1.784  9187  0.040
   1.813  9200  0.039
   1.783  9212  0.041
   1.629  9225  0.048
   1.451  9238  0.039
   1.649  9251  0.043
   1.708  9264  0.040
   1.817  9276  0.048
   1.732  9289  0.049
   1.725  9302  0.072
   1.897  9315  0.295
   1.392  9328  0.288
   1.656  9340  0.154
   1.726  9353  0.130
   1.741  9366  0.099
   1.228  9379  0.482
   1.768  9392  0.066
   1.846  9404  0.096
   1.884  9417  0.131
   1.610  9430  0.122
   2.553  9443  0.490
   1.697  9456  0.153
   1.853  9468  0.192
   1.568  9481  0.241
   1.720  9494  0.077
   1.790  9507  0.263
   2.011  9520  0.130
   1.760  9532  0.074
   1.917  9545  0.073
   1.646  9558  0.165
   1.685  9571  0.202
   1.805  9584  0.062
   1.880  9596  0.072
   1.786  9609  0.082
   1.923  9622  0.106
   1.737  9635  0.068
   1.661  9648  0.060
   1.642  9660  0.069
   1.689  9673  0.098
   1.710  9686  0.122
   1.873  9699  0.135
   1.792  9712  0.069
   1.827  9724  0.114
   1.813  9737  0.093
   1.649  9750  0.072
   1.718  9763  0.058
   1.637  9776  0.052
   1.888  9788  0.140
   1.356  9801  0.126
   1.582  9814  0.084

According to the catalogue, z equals 0.57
